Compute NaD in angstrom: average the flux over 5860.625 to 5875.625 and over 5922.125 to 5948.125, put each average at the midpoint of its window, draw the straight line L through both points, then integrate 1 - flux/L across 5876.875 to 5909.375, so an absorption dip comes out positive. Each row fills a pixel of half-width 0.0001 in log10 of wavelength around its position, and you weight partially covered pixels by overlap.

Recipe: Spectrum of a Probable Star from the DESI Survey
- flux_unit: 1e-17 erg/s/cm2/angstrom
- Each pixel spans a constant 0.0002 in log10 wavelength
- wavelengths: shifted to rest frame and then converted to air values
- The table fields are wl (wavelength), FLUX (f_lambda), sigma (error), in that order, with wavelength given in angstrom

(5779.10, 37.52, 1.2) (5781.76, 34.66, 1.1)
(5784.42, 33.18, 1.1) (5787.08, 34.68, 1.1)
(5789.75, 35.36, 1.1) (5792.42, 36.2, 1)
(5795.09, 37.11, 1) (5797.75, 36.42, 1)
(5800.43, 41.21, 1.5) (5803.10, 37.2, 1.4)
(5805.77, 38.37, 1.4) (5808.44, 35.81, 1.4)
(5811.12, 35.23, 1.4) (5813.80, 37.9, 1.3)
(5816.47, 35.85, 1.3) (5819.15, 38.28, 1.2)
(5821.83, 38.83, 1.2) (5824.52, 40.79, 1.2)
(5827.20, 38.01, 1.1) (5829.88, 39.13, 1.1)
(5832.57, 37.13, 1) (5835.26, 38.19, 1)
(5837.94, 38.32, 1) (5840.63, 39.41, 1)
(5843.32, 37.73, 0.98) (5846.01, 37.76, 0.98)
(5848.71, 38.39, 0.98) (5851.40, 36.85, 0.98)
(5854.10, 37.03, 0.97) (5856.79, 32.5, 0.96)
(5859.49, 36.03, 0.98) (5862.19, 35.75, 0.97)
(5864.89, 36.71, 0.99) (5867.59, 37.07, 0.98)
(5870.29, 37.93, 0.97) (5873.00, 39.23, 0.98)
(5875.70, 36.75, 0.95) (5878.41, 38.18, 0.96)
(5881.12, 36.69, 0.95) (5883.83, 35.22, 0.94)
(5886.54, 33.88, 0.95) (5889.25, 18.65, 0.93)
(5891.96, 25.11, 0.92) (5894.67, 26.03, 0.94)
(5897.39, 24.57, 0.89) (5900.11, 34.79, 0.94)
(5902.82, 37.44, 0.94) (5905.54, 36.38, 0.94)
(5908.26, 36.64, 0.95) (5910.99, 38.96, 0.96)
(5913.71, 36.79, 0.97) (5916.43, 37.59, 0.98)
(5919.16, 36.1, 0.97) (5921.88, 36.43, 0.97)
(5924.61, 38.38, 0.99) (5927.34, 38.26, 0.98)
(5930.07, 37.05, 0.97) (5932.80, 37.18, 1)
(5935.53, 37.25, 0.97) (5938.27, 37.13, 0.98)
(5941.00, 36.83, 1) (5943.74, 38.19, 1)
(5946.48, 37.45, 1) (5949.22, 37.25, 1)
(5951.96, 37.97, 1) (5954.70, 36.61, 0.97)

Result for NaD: 4.7 angstrom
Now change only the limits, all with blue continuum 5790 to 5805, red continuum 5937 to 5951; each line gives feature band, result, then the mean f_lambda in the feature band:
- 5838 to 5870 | 0.4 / 36.9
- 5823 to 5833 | -0.4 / 38.9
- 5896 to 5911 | 1.2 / 34.4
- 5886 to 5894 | 2.6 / 25.1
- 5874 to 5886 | 0.3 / 36.6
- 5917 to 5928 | 0.0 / 37.2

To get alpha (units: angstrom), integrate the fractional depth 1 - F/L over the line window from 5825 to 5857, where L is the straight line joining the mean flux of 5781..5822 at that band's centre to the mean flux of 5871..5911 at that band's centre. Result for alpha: -2.5 angstrom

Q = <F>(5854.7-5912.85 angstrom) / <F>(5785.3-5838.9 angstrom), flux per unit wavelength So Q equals 0.91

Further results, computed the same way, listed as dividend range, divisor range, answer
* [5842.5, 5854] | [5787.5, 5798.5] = 1.04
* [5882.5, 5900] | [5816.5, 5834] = 0.72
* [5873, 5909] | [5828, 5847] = 0.85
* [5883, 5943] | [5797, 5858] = 0.91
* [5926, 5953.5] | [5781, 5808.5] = 1.03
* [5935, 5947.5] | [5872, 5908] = 1.15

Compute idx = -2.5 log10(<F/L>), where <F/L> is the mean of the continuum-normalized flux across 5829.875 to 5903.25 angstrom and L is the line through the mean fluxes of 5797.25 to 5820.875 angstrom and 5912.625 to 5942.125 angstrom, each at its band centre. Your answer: 0.07 mag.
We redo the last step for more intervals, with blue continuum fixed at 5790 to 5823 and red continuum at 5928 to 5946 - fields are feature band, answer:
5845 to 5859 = 0.026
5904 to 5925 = 0.006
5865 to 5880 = -0.012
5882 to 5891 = 0.256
